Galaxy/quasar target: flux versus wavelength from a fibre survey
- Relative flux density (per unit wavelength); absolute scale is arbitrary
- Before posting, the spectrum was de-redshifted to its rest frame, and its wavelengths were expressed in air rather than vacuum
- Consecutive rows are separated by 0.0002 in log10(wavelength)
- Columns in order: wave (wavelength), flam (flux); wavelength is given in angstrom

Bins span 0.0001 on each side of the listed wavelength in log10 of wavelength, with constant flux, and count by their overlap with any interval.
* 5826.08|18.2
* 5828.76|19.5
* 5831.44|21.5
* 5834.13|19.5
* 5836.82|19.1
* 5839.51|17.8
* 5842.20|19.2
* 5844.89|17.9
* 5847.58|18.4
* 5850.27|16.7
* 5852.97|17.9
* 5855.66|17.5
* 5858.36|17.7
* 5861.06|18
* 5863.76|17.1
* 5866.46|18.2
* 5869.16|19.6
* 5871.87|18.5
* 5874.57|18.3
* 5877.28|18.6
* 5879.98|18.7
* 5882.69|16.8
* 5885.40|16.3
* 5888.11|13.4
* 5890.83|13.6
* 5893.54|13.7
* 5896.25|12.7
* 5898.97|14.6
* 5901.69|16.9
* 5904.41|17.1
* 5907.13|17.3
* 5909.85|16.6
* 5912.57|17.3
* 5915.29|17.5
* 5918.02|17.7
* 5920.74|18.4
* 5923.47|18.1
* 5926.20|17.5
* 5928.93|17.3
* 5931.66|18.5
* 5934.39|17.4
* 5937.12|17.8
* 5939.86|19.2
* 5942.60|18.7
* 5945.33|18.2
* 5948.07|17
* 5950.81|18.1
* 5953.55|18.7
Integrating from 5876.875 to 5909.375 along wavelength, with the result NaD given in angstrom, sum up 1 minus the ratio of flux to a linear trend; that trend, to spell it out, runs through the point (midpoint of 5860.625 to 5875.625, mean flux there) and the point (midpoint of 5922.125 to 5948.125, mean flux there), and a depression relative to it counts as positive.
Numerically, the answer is 4.4 angstrom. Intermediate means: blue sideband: 18.3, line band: 15.7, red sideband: 18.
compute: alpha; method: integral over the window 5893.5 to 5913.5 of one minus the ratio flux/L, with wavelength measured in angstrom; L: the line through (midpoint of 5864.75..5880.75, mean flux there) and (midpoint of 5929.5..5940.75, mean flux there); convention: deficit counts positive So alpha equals 2.7 angstrom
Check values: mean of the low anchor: 18.6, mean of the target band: 15.9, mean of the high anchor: 18.1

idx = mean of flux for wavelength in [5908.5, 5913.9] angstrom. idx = 17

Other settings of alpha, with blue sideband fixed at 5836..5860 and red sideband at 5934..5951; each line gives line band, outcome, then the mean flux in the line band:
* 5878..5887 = 0.39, 17.3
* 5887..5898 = 2.83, 13.4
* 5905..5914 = 0.49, 17.1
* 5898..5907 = 0.81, 16.4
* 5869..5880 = -0.38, 18.7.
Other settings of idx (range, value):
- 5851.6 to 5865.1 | 17.6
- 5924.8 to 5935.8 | 17.7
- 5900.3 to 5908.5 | 17.1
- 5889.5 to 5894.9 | 13.7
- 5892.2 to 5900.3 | 13.7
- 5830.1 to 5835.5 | 20.5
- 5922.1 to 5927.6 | 17.8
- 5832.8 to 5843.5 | 18.9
